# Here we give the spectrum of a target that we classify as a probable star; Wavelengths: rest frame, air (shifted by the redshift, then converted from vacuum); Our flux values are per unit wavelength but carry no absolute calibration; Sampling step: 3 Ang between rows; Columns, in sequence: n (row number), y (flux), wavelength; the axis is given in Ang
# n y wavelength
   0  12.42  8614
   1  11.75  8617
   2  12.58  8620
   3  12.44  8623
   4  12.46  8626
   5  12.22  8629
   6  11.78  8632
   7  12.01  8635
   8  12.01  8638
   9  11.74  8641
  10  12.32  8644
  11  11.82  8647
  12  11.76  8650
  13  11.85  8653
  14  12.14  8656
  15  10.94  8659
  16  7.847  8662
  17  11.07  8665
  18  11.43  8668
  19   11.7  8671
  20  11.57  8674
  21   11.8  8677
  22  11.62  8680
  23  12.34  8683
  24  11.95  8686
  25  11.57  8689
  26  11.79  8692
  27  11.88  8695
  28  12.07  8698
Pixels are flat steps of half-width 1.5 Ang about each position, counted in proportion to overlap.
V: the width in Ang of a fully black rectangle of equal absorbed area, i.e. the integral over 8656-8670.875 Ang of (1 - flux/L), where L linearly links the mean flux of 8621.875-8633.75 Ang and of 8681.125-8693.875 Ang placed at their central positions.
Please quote 1.7 Ang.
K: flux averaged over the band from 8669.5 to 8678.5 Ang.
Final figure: 11.7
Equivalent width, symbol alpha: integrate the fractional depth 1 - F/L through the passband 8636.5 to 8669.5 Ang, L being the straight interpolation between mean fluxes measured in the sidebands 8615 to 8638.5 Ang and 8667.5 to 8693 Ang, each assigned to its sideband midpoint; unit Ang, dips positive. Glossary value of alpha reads 1.70 Ang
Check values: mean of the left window 12.2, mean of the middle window 11.4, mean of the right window 11.8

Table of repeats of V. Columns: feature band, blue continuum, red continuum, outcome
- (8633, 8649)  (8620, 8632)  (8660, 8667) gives -1.0 Ang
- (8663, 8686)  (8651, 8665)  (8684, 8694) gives -0.5 Ang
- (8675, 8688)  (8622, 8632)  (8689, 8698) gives 0.0 Ang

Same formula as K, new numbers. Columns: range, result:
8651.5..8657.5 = 12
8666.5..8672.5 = 11.6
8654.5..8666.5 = 10.5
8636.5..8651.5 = 11.9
